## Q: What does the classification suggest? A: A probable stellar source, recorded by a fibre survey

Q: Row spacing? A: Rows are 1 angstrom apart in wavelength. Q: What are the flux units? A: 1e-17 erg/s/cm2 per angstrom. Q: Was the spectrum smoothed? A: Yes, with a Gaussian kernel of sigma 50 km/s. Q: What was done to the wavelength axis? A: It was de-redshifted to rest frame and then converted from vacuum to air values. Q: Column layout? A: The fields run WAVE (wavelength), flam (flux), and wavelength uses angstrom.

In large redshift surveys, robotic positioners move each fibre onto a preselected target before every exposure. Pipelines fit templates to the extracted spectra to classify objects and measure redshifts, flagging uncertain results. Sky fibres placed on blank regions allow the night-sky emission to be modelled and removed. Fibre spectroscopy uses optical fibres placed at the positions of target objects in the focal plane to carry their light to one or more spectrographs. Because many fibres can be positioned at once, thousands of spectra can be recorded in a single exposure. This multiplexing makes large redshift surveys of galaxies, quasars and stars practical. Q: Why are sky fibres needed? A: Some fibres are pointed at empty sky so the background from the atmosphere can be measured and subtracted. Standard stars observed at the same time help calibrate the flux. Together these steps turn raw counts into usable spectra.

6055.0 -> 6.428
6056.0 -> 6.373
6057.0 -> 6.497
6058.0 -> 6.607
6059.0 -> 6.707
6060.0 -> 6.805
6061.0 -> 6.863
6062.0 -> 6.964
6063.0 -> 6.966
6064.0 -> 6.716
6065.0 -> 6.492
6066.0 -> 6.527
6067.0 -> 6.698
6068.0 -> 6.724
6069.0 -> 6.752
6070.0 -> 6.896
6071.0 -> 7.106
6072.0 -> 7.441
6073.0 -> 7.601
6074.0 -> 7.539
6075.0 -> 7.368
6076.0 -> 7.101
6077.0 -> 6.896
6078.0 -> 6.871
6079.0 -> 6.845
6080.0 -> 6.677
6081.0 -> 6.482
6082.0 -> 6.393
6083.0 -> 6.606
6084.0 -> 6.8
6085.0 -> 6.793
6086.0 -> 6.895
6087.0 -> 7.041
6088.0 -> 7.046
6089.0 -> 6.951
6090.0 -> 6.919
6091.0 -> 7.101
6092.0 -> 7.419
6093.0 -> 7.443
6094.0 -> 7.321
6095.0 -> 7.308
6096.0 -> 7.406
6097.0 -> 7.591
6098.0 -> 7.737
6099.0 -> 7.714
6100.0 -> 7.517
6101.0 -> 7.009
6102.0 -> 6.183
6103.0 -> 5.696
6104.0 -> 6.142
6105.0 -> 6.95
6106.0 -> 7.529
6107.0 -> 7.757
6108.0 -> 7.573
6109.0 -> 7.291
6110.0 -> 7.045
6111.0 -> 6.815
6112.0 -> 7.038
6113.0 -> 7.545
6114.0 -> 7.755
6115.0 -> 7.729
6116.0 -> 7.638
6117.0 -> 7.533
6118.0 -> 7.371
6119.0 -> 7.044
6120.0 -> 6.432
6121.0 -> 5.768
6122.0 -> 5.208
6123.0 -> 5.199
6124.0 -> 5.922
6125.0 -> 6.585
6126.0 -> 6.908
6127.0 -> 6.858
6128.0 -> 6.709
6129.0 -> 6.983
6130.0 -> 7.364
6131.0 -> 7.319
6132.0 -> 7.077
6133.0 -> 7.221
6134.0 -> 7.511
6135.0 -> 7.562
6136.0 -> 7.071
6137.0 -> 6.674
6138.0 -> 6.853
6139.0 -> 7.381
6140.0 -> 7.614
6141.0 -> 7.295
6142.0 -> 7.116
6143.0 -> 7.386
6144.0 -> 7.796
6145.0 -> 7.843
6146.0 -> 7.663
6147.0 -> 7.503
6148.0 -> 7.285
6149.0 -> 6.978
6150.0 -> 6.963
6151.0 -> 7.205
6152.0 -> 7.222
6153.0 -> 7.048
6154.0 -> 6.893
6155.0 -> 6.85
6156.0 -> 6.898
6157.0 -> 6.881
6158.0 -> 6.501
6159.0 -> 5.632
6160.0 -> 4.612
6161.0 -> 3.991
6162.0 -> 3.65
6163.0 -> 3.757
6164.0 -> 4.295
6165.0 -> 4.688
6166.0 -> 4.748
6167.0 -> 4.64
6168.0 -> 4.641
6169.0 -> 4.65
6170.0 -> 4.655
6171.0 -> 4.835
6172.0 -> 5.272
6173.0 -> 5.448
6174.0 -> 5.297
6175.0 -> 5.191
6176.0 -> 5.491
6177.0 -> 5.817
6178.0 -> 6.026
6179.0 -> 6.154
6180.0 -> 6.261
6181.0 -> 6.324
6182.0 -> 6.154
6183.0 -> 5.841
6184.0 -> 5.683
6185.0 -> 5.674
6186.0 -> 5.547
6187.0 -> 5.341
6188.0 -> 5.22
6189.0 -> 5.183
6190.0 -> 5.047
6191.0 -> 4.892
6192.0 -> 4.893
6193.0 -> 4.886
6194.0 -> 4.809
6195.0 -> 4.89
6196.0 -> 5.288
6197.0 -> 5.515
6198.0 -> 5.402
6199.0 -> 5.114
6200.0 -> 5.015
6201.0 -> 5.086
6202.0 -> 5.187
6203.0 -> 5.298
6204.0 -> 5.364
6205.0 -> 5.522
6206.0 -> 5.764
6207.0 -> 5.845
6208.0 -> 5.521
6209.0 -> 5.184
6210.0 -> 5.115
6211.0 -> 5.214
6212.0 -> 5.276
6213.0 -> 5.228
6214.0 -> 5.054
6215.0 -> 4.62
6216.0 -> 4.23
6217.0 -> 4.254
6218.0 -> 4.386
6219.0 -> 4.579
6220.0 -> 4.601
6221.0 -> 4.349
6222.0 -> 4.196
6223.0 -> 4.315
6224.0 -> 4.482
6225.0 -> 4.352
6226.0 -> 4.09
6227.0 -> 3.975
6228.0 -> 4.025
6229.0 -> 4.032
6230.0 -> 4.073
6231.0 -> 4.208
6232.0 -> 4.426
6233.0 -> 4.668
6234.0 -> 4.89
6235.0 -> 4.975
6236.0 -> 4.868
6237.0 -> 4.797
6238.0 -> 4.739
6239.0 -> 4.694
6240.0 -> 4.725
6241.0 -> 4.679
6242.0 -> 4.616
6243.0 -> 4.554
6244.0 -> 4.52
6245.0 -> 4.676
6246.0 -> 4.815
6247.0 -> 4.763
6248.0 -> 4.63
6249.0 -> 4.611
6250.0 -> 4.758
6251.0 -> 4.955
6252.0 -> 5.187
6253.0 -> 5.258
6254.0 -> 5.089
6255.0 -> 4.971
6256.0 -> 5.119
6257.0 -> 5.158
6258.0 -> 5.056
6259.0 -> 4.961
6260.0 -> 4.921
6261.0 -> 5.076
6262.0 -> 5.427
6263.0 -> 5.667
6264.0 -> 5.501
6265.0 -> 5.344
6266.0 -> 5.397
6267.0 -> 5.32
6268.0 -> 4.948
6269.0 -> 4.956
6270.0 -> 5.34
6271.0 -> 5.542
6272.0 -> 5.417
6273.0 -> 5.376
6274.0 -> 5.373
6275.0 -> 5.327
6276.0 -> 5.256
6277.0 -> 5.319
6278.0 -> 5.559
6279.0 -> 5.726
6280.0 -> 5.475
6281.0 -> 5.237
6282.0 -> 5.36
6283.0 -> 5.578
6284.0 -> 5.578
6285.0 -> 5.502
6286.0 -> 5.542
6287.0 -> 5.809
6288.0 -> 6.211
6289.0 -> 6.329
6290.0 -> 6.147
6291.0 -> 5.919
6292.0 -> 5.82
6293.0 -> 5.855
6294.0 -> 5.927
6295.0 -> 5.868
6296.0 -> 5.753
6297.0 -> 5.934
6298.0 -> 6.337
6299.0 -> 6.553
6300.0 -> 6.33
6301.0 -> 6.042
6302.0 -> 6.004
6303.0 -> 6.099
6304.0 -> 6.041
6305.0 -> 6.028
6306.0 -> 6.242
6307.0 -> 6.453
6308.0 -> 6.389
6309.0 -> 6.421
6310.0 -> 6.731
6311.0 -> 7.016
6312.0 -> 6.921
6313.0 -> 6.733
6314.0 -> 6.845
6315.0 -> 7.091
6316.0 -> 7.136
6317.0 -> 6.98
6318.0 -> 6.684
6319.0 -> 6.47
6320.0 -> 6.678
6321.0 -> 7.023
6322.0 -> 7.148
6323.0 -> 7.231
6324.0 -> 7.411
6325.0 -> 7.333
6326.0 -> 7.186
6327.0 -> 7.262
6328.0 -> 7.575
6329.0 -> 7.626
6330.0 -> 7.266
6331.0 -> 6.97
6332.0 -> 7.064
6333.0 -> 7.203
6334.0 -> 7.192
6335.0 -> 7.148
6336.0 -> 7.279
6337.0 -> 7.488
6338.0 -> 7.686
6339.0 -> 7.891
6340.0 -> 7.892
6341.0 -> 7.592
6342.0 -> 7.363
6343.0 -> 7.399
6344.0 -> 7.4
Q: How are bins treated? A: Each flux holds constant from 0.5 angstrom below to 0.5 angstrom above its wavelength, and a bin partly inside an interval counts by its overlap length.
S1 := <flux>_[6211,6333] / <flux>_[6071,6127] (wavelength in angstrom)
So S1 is 0.8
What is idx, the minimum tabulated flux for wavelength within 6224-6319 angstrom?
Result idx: 3.975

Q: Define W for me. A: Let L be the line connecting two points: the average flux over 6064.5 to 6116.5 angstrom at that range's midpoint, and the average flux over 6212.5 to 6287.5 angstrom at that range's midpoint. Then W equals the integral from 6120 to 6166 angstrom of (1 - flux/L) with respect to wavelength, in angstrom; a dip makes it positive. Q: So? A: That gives -1.3 angstrom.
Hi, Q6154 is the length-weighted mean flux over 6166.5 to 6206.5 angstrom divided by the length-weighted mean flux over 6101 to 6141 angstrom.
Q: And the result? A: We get 0.8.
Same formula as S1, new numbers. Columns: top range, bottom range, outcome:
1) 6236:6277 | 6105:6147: 0.71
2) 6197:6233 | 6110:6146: 0.68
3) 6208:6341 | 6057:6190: 0.86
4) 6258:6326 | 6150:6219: 1.12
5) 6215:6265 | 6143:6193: 0.81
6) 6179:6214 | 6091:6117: 0.74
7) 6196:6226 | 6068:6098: 0.70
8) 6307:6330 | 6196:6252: 1.46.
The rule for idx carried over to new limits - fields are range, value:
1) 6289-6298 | 5.753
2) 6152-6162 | 3.65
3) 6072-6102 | 6.183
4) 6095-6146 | 5.199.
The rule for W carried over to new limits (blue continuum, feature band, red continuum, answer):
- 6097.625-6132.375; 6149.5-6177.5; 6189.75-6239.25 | 2.0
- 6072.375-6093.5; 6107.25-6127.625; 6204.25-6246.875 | -1.4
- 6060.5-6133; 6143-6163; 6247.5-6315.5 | 0.1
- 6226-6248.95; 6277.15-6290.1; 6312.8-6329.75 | 0.6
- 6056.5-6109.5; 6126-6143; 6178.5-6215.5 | -2.5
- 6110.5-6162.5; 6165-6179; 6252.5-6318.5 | 3.1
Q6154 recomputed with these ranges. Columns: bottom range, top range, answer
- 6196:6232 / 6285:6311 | 1.27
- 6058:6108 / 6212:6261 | 0.67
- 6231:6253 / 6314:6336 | 1.50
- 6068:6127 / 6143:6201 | 0.82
